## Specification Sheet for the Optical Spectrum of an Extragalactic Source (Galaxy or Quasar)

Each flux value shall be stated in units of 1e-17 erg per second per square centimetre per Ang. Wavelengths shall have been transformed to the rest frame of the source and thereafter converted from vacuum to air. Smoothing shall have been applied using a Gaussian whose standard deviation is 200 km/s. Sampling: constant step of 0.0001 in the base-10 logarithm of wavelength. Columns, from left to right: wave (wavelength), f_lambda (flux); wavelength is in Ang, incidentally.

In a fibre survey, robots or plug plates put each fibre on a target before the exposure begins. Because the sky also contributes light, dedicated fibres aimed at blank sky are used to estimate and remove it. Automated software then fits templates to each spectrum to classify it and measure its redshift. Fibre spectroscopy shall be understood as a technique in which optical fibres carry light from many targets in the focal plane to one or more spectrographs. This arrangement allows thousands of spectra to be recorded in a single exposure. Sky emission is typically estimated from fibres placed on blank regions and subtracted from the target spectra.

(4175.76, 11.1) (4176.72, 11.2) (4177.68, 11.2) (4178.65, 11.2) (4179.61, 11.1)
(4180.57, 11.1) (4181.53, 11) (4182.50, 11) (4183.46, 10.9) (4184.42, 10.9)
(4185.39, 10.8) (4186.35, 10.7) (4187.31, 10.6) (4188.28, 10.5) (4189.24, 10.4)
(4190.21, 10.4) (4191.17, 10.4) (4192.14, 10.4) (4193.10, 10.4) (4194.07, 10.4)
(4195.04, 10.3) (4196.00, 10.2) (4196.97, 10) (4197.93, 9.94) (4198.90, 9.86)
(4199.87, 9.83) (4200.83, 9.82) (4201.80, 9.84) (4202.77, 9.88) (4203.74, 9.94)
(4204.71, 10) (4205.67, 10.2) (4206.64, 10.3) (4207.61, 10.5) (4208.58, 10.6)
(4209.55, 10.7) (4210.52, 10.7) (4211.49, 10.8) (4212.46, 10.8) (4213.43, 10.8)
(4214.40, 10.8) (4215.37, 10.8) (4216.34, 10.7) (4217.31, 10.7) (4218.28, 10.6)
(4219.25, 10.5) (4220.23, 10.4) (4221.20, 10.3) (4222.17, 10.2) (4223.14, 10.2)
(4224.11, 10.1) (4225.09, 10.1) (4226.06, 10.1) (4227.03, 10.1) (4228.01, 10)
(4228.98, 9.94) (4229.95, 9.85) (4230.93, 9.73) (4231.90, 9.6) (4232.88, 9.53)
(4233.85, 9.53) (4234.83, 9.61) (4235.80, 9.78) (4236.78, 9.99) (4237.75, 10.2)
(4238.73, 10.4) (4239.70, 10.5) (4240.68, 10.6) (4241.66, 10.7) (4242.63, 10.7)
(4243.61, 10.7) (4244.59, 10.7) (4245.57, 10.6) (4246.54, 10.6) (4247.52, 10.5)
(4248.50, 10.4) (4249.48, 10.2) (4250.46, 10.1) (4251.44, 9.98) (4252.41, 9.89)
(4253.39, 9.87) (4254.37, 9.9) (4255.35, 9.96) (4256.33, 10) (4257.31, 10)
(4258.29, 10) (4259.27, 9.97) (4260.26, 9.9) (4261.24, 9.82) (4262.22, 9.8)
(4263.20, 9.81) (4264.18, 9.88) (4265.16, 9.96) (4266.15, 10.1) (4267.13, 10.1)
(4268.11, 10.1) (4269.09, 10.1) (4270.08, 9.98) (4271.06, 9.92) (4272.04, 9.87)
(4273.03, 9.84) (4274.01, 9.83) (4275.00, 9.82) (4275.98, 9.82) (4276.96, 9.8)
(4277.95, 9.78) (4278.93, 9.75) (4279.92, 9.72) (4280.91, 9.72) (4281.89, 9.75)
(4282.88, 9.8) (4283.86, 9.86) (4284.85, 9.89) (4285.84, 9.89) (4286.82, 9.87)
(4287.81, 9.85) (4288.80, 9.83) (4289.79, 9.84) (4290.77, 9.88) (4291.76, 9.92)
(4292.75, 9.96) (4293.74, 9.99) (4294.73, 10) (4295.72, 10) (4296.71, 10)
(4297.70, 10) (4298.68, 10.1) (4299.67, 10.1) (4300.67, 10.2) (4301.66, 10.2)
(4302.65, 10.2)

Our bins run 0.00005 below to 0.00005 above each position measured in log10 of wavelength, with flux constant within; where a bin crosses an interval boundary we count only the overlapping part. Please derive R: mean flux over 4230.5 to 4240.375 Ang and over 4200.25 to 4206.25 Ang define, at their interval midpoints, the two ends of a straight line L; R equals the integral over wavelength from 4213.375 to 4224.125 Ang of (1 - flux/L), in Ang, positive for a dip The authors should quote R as -0.6 Ang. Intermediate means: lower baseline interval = 9.96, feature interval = 10.5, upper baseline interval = 9.9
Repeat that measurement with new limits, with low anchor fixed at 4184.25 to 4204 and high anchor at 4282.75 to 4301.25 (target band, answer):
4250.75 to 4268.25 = 0.2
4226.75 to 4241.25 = 0.2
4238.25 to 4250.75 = -0.5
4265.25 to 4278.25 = 0.1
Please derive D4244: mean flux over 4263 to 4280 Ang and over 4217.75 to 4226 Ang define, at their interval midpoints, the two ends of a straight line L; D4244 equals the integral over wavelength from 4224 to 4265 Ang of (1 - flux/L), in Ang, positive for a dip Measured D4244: 0.1 Ang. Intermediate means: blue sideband 10.3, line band 10.1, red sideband 9.9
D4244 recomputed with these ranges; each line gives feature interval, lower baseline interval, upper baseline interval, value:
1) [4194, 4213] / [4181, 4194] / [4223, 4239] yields 0.3 Ang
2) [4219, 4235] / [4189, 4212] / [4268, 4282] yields 0.2 Ang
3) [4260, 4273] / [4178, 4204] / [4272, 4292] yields 0.0 Ang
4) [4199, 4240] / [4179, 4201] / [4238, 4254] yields 0.9 Ang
